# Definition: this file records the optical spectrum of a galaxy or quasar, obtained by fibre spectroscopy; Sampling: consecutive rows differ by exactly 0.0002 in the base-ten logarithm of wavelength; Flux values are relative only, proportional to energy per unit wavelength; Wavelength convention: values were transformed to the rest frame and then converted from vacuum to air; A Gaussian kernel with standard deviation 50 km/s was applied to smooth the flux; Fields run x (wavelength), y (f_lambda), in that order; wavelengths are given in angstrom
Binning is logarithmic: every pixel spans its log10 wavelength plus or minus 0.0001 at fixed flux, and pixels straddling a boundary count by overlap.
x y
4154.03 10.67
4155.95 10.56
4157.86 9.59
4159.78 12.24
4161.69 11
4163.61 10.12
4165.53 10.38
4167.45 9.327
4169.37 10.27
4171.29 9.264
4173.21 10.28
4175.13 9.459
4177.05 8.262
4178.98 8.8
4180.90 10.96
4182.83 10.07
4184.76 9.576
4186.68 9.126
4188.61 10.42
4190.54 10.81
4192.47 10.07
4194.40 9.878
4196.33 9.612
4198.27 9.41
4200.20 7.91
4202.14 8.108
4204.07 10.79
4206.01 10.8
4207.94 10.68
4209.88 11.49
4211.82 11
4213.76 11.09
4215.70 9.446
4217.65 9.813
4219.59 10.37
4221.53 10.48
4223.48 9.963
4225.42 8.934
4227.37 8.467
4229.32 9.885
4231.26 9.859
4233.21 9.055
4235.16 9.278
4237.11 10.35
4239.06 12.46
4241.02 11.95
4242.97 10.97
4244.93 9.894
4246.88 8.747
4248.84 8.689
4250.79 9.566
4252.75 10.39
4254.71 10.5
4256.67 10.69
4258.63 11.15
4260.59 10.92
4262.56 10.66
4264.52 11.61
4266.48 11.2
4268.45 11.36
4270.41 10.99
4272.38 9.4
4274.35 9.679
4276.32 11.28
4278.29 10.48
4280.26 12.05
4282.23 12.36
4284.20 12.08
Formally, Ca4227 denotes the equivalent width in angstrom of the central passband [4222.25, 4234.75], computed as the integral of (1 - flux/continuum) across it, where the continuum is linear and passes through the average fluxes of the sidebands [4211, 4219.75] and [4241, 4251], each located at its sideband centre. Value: 0.9 angstrom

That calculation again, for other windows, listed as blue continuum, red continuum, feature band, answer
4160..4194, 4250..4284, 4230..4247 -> 0.4 angstrom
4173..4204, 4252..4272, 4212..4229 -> 0.4 angstrom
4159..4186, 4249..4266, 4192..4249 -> 1.8 angstrom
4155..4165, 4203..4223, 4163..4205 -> 3.8 angstrom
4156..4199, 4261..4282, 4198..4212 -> 0.3 angstrom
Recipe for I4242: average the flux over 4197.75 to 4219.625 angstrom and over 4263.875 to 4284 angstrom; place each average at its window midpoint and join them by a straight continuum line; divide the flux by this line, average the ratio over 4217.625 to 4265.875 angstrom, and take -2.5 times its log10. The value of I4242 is 0.040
